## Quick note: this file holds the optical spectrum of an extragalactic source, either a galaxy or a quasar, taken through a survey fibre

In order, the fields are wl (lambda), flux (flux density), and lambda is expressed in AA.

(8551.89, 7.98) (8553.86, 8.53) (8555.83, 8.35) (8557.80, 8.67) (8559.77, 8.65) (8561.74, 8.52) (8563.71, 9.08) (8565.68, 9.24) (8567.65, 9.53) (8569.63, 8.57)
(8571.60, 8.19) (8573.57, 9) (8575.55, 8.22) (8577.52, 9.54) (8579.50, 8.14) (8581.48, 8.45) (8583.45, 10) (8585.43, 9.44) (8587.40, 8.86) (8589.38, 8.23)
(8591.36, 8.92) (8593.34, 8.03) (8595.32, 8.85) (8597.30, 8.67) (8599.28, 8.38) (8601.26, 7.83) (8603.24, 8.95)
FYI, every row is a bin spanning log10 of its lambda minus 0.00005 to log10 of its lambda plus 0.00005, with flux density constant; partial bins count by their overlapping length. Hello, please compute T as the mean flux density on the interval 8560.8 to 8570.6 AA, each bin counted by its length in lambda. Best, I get 8.99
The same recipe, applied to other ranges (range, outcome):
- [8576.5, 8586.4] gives 9.11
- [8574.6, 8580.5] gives 8.63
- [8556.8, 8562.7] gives 8.62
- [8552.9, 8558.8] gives 8.52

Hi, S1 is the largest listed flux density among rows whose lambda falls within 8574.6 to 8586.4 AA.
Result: 10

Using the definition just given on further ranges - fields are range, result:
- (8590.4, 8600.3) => 8.92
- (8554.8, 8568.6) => 9.53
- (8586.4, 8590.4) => 8.86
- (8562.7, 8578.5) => 9.54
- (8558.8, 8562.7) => 8.65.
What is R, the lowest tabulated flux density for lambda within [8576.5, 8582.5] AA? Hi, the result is 8.14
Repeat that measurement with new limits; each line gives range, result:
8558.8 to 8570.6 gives 8.52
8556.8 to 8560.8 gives 8.65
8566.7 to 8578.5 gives 8.19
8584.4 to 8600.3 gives 8.03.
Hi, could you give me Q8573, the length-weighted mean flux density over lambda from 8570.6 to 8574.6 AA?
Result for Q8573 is 8.6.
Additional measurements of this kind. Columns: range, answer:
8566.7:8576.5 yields 8.7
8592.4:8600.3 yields 8.48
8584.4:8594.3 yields 8.7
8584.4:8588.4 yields 9.16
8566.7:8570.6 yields 9.03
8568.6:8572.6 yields 8.39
